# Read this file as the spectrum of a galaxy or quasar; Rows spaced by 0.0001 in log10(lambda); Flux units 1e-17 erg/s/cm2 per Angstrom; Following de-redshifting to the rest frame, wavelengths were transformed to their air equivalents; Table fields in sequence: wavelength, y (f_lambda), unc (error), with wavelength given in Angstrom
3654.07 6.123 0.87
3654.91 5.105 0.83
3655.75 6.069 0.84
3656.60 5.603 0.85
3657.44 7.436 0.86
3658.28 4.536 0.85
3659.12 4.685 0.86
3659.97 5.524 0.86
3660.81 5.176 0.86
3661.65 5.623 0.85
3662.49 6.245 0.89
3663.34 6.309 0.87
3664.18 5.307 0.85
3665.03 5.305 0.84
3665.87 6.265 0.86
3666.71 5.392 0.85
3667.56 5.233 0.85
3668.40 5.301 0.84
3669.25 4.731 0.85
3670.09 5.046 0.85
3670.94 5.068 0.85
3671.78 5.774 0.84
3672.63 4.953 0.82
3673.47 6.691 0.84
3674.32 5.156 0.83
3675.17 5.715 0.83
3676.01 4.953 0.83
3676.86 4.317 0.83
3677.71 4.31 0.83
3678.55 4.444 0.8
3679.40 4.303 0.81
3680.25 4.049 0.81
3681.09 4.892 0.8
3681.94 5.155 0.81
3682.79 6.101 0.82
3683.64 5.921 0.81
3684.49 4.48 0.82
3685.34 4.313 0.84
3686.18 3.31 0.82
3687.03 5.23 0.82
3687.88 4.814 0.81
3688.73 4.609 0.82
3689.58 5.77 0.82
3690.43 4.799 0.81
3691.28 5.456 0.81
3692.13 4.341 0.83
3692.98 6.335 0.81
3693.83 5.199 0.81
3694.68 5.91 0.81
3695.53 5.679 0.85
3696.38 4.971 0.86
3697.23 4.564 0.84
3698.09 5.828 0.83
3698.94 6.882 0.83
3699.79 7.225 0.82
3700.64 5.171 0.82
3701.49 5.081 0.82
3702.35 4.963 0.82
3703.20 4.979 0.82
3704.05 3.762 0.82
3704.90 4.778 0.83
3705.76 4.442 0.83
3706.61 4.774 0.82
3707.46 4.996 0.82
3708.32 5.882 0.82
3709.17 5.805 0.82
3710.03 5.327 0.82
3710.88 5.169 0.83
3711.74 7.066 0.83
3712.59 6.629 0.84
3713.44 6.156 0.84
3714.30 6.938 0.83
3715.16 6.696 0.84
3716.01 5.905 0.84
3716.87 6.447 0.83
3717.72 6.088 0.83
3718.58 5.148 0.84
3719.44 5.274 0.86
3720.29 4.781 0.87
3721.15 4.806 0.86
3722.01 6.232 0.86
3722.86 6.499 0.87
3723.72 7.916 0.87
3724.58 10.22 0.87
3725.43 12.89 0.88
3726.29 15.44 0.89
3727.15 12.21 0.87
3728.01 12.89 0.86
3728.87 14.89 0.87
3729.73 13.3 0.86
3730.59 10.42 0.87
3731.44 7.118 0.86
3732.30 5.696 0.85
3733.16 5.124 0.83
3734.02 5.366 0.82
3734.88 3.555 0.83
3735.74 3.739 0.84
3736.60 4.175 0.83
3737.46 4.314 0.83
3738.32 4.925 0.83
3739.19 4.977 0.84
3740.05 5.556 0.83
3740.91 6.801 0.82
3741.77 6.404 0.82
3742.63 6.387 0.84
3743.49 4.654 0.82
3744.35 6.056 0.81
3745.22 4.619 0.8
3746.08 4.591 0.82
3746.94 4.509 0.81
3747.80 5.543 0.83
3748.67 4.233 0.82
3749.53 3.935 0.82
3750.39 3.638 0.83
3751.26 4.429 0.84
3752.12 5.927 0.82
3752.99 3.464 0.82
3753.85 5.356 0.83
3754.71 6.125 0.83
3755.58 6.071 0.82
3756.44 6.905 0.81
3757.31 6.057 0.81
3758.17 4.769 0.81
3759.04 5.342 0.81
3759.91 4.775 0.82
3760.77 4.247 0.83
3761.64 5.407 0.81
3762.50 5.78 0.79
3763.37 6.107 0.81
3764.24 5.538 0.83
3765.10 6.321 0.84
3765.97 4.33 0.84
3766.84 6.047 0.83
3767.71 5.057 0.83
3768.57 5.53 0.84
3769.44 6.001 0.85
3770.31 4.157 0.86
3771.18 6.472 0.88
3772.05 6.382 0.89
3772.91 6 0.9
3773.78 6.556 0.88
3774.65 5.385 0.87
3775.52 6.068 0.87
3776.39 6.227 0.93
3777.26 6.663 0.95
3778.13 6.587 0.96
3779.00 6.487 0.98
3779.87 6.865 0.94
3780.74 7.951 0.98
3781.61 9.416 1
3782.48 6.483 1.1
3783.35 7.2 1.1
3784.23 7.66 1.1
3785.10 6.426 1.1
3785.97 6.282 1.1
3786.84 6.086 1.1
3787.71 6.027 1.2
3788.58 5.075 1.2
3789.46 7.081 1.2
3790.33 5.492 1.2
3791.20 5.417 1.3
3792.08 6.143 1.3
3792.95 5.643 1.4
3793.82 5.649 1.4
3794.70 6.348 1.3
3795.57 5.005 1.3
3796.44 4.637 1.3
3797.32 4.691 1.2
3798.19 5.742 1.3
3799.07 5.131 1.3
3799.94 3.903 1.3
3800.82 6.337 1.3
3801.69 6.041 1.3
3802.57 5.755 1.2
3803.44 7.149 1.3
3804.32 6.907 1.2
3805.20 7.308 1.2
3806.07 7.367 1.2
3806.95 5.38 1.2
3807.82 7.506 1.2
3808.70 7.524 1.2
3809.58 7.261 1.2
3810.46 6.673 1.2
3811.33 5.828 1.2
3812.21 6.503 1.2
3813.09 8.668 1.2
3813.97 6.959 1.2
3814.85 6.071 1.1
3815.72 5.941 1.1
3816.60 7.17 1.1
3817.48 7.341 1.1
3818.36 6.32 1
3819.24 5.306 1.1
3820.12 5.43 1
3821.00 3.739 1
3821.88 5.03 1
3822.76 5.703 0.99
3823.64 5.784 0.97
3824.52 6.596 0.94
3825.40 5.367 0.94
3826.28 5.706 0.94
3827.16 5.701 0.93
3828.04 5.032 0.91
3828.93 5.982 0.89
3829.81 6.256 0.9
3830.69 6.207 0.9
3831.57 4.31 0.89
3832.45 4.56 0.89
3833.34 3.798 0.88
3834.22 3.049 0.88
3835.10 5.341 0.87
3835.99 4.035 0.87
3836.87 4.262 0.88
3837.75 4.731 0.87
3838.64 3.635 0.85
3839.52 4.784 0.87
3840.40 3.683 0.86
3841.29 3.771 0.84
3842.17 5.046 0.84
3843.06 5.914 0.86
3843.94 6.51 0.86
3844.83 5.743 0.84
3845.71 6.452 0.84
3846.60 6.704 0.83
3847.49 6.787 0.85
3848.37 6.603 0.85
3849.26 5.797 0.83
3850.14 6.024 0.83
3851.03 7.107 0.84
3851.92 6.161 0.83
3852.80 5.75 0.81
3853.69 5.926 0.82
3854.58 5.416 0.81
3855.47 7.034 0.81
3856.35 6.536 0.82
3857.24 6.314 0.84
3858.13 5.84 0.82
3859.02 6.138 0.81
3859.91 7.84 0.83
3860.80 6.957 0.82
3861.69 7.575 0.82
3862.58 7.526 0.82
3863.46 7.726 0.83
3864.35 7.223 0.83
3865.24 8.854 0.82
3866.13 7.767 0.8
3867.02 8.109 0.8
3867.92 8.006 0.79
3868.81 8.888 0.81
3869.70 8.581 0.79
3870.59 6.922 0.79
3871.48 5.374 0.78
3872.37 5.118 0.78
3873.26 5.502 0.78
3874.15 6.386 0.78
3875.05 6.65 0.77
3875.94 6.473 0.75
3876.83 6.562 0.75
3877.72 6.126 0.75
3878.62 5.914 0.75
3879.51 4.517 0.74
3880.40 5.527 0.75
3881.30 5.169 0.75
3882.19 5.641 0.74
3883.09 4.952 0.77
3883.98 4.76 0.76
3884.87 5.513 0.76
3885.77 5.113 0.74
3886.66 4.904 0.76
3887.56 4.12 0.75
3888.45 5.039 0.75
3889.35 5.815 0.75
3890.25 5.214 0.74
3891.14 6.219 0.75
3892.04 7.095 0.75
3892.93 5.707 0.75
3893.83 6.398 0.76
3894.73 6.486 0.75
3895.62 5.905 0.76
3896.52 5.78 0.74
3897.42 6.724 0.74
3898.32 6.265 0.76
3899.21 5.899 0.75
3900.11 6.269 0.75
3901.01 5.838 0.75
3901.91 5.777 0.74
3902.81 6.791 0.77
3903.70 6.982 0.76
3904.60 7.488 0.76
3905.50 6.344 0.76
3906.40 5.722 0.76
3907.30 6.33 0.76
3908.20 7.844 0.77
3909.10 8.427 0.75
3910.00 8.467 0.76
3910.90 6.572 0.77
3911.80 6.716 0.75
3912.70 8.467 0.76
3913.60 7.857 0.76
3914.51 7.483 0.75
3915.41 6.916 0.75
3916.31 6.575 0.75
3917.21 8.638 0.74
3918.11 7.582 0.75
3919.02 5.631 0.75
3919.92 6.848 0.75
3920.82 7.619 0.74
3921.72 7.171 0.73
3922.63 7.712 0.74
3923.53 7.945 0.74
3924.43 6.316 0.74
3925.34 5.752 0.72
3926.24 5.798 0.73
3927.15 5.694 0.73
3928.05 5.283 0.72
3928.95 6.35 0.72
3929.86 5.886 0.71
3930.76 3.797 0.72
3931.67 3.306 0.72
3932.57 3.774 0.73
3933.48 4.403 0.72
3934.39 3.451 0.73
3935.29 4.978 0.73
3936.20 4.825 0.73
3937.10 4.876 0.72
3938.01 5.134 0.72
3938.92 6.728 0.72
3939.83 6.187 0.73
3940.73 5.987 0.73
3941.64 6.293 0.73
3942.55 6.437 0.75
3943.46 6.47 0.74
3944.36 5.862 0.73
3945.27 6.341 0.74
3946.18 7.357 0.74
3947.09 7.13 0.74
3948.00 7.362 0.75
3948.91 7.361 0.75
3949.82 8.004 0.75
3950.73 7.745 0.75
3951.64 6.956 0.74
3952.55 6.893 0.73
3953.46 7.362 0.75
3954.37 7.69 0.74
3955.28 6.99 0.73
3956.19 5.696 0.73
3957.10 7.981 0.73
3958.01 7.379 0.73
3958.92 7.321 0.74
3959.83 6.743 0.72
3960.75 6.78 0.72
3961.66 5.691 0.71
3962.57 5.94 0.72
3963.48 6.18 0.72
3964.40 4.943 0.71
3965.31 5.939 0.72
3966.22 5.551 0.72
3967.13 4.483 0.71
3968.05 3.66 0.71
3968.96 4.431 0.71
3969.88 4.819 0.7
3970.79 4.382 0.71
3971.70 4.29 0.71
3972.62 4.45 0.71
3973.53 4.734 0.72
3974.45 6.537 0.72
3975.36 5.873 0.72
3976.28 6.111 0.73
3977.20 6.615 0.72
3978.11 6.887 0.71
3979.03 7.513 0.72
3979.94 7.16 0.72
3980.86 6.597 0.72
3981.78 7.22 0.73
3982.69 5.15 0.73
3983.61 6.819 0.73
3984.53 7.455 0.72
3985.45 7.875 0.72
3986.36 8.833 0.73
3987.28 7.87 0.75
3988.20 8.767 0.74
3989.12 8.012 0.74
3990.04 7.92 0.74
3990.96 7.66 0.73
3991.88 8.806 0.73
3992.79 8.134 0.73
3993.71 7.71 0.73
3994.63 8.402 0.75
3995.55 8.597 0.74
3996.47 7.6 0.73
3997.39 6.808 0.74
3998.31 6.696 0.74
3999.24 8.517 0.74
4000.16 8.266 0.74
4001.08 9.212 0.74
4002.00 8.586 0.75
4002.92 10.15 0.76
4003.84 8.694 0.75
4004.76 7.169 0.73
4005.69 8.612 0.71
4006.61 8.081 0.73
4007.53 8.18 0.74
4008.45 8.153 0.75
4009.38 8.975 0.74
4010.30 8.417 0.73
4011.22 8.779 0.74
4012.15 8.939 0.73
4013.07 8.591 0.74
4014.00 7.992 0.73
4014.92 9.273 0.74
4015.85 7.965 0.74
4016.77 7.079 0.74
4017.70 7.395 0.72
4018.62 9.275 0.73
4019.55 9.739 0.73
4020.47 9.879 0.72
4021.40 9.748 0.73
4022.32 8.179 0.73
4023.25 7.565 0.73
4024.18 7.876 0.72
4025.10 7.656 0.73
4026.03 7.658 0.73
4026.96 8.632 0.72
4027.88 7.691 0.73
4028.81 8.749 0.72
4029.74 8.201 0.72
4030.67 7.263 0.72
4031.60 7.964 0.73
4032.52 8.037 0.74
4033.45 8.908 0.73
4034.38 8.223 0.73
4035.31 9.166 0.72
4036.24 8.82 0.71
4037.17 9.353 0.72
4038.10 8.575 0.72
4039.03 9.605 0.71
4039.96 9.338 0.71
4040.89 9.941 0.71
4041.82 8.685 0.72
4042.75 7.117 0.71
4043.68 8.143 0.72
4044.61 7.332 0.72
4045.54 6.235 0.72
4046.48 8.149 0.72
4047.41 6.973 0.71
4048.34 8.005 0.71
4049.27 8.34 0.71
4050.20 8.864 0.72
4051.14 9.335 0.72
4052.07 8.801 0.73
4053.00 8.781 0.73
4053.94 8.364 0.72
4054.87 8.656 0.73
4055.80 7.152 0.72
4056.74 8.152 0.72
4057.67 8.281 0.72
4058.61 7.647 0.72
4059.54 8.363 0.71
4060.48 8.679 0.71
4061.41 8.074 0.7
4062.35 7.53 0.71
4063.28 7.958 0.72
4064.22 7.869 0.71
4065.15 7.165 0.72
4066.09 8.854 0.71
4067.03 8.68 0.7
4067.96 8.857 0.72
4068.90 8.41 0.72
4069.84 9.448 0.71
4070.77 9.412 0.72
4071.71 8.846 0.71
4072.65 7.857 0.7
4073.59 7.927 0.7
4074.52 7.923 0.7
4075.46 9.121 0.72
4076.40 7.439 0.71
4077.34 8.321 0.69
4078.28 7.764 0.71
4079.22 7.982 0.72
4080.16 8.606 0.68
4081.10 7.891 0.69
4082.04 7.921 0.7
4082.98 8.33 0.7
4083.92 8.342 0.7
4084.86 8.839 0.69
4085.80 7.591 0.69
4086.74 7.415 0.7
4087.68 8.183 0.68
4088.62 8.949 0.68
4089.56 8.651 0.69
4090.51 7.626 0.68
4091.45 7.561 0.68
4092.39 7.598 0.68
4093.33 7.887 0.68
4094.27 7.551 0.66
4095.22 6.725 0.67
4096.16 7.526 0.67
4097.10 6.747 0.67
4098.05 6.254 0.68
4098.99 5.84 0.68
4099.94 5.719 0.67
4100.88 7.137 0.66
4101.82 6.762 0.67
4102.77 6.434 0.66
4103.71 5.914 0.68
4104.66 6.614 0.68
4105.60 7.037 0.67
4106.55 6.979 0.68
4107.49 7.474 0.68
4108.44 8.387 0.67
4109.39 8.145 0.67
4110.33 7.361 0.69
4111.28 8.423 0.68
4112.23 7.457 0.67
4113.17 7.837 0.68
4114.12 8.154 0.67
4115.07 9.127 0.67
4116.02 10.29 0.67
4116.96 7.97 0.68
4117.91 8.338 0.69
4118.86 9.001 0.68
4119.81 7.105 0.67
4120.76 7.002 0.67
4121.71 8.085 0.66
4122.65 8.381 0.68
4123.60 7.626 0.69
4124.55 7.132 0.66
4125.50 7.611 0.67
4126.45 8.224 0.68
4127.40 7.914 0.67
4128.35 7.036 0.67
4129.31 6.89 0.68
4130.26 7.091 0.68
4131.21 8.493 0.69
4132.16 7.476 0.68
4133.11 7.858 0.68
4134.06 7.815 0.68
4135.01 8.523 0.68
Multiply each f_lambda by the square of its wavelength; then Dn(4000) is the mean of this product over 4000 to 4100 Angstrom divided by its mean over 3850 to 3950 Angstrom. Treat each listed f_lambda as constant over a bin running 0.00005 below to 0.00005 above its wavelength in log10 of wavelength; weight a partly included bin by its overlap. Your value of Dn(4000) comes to 1.40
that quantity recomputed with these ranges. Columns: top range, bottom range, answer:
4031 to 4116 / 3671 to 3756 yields 1.63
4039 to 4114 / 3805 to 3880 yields 1.45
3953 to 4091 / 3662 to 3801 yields 1.54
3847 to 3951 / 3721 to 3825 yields 1.08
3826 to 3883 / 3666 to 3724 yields 1.22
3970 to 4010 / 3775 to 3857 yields 1.37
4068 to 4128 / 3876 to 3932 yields 1.37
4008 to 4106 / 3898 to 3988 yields 1.34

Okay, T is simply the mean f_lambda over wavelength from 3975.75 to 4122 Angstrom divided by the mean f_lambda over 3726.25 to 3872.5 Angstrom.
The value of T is 1.31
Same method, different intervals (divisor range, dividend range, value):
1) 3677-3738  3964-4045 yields 1.25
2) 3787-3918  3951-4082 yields 1.26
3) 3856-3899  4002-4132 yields 1.28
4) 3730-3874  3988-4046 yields 1.41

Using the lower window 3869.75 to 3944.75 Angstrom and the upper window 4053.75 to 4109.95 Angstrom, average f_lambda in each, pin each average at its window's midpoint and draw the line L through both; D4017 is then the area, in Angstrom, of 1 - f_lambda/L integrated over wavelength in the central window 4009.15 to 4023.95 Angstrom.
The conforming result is -2.9 Angstrom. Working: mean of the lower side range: 6.1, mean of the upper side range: 7.82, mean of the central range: 8.59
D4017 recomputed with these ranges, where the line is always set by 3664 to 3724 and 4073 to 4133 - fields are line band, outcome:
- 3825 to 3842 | 3.9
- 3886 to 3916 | 0.4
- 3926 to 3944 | 3.9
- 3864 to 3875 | -1.4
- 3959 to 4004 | 1.1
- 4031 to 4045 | -2.4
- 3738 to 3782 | 0.9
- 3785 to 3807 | 0.3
